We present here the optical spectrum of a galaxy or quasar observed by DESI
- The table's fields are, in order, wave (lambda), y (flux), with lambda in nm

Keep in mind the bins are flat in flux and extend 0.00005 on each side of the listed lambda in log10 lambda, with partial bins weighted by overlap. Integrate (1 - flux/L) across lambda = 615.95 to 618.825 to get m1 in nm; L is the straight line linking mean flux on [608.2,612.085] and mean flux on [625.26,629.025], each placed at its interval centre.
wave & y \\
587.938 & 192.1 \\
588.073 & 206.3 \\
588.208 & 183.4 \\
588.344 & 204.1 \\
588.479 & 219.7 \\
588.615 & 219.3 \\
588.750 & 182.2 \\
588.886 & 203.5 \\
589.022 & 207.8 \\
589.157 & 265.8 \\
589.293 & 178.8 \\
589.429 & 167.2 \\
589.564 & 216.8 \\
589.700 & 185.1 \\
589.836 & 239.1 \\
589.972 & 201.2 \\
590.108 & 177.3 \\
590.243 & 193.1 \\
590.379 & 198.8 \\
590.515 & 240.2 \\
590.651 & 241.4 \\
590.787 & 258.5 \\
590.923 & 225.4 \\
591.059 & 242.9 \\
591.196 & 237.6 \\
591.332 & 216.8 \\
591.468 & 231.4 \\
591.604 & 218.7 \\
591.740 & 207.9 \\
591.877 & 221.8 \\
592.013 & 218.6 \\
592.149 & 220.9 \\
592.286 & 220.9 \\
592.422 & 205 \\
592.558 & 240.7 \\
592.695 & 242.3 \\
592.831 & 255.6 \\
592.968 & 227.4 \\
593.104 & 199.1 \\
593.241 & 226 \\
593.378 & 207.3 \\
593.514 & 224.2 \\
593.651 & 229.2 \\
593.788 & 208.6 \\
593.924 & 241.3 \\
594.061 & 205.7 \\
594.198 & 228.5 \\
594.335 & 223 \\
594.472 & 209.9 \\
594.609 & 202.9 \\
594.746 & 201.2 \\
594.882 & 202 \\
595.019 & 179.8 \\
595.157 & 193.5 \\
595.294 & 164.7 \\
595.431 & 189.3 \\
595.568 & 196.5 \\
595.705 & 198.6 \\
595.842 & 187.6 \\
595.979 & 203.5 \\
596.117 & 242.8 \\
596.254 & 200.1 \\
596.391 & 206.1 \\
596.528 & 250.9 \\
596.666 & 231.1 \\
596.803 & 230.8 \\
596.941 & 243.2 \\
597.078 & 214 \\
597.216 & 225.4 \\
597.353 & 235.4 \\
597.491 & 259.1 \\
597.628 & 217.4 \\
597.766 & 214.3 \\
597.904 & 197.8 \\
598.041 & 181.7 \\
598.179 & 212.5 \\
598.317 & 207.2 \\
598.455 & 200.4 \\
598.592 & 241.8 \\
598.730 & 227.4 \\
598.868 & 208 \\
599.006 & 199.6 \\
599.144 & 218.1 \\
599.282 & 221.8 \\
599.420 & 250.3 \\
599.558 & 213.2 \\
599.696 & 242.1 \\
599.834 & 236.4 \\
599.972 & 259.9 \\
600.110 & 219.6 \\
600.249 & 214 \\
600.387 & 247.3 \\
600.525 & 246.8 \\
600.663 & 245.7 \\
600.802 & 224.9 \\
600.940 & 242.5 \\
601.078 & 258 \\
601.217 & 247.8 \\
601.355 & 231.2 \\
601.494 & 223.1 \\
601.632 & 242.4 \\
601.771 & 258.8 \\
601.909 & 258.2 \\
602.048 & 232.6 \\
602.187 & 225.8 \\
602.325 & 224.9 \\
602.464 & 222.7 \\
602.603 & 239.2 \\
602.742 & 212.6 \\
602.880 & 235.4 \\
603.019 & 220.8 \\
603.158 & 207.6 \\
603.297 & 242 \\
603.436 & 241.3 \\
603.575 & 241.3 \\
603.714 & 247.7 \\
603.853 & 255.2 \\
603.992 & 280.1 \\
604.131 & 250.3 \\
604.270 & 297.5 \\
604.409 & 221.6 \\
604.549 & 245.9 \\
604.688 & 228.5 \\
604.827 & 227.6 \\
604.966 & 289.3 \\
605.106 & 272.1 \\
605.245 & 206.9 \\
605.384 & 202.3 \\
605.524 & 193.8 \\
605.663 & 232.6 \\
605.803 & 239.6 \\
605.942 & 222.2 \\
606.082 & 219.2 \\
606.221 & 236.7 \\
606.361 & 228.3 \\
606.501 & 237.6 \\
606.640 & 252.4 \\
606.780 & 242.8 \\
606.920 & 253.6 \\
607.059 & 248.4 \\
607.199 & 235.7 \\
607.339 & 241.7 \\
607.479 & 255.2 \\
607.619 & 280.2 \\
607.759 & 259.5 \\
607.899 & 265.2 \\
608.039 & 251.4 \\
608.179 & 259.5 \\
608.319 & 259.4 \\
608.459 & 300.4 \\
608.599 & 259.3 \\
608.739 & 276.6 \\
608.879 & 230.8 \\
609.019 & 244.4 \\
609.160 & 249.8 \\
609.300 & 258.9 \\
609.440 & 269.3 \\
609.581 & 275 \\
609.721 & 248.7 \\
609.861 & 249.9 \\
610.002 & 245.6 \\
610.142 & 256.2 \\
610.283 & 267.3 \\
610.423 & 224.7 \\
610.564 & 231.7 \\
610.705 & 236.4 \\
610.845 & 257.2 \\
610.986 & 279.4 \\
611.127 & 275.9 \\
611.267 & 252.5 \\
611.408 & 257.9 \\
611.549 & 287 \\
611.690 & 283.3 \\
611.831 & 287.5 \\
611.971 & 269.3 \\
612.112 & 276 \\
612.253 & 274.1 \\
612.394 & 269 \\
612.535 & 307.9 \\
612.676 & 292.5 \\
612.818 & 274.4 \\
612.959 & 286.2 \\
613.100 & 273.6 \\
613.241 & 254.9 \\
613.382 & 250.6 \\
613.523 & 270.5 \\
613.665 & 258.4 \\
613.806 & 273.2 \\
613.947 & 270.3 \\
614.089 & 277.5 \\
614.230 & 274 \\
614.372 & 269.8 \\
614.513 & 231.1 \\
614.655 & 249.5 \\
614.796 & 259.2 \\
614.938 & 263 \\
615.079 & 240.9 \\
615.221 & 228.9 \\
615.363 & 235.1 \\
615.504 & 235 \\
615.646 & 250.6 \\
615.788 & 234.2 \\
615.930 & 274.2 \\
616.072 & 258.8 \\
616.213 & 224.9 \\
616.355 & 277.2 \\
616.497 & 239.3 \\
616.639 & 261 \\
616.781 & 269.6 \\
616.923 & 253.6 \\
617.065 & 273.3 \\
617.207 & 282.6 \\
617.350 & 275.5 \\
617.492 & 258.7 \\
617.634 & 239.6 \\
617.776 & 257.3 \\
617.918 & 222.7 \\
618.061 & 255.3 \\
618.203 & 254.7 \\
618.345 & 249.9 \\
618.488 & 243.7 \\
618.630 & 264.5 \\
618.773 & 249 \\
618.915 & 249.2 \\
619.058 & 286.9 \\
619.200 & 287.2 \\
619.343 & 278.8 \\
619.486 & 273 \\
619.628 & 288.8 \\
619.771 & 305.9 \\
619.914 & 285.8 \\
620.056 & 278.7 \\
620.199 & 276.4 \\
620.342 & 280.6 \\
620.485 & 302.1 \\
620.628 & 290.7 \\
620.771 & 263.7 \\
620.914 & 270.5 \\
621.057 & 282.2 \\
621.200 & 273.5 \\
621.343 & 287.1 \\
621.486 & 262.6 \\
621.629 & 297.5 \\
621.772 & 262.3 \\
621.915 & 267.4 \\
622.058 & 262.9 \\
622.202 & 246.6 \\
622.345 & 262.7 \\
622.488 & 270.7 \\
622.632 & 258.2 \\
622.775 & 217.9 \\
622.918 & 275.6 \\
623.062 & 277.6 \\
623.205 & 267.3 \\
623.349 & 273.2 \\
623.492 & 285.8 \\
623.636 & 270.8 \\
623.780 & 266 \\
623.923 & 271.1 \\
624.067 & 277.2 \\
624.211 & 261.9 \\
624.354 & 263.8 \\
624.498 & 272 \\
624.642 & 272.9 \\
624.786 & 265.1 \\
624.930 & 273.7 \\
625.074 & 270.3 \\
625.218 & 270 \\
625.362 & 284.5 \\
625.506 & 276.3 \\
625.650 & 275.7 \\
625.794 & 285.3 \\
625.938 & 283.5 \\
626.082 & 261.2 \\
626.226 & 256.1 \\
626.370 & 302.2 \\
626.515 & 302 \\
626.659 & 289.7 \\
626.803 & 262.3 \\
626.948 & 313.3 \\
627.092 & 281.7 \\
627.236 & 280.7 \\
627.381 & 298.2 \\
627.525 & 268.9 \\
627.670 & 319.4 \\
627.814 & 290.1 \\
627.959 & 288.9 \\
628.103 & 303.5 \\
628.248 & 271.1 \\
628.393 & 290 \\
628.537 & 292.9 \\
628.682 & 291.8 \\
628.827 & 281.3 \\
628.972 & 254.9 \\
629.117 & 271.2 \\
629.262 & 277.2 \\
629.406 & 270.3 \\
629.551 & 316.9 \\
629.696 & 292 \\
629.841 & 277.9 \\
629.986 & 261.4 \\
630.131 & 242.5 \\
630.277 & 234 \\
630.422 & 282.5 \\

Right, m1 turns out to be 0.160 nm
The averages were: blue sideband 261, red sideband 285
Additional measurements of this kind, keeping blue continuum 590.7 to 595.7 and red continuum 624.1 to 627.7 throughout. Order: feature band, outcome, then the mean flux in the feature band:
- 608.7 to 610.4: -0.046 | 255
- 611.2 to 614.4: -0.243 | 274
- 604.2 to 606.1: 0.029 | 236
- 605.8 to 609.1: -0.081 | 250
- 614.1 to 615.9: 0.064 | 249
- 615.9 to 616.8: 0.016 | 257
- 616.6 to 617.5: -0.021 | 268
